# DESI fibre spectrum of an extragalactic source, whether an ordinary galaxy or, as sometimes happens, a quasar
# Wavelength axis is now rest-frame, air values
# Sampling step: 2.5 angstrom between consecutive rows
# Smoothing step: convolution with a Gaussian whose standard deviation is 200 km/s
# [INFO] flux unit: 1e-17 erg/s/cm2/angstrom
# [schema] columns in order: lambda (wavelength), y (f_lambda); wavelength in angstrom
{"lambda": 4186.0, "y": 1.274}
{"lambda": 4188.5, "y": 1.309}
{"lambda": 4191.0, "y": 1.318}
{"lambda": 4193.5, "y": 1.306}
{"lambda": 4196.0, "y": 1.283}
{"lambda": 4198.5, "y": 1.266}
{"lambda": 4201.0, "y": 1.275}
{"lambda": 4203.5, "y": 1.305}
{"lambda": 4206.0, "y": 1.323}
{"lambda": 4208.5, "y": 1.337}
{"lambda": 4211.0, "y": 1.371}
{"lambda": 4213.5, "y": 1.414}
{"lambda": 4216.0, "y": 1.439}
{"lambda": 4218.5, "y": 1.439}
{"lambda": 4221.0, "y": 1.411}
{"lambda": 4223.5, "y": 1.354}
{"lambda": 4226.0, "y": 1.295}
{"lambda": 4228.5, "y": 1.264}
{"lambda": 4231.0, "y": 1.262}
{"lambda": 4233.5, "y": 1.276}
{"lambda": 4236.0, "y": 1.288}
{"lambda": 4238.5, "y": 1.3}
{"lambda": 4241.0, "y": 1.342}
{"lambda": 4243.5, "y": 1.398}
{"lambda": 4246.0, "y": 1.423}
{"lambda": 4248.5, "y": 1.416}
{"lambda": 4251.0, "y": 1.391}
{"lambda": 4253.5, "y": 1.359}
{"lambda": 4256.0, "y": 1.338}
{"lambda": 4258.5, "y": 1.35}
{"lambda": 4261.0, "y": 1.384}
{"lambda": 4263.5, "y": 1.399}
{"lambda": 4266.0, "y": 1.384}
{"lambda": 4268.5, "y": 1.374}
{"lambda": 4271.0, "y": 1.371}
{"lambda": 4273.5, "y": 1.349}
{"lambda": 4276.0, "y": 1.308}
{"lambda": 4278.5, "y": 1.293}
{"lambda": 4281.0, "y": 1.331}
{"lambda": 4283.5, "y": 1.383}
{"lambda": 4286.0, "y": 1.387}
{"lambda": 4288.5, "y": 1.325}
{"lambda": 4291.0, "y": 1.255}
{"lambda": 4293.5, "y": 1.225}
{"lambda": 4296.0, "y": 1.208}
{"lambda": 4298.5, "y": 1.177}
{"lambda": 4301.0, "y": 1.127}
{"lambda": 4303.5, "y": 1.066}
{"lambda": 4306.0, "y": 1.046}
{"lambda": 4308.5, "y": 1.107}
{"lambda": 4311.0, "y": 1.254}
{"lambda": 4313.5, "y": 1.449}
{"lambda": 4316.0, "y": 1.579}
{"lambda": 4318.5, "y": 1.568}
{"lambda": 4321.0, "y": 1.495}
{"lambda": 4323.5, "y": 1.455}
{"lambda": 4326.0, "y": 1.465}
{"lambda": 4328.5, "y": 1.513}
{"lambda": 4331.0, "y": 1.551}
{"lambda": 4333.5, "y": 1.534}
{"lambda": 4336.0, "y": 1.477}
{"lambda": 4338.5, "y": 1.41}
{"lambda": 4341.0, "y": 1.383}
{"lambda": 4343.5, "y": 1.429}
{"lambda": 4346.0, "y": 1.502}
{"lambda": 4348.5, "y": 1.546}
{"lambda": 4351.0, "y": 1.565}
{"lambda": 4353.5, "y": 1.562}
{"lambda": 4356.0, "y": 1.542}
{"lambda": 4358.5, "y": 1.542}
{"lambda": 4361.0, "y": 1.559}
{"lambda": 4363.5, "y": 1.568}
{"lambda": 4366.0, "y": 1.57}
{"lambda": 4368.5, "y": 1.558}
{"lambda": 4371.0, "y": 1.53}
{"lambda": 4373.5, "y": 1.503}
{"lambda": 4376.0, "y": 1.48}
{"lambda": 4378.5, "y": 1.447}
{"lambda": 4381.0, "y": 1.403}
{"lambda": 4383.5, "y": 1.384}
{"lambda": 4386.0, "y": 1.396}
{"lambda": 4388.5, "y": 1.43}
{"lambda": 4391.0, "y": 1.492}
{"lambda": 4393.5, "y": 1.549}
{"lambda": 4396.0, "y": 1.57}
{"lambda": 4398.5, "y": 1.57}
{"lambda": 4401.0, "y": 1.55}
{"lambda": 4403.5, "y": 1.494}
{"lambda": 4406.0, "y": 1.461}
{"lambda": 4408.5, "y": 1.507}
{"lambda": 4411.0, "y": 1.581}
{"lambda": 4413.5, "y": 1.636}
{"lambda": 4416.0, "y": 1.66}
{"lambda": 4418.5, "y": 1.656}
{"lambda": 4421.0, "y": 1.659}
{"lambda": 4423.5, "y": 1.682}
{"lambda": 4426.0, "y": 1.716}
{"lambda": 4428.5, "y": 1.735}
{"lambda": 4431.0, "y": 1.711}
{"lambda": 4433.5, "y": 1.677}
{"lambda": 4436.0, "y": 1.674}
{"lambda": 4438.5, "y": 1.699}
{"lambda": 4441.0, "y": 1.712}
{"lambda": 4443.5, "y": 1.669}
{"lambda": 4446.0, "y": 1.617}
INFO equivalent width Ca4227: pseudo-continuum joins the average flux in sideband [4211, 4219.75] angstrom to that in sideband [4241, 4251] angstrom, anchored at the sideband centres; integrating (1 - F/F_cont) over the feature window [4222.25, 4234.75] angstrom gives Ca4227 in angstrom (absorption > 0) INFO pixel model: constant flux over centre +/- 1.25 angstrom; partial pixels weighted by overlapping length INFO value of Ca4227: 1.09 angstrom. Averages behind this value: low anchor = 1.42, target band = 1.29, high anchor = 1.4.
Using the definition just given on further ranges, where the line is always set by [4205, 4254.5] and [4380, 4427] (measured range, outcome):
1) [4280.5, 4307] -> 3.65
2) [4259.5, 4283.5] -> 0.77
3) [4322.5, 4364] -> -0.69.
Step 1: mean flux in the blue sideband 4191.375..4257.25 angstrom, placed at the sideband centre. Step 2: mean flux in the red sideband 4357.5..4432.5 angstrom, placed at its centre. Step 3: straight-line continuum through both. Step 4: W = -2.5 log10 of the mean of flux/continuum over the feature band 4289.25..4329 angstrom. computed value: 0.11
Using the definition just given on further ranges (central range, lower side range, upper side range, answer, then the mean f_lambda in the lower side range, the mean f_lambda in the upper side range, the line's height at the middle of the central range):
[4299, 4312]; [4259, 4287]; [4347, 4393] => 0.248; 1.36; 1.5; 1.41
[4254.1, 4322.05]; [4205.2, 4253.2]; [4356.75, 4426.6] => 0.084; 1.36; 1.54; 1.42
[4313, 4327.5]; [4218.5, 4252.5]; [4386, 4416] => -0.048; 1.34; 1.53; 1.44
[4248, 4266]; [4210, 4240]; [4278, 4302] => -0.055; 1.34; 1.27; 1.31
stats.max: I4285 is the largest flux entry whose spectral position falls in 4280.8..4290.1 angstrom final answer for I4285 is 1.387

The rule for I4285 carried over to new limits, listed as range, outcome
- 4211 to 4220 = 1.439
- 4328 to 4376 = 1.57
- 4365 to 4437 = 1.735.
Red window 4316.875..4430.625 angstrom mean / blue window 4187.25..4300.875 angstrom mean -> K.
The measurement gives 1.2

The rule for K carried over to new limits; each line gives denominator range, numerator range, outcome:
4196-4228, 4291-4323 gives 0.95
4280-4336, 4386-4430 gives 1.18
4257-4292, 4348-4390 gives 1.11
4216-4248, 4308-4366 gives 1.11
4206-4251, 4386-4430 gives 1.17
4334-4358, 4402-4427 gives 1.07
